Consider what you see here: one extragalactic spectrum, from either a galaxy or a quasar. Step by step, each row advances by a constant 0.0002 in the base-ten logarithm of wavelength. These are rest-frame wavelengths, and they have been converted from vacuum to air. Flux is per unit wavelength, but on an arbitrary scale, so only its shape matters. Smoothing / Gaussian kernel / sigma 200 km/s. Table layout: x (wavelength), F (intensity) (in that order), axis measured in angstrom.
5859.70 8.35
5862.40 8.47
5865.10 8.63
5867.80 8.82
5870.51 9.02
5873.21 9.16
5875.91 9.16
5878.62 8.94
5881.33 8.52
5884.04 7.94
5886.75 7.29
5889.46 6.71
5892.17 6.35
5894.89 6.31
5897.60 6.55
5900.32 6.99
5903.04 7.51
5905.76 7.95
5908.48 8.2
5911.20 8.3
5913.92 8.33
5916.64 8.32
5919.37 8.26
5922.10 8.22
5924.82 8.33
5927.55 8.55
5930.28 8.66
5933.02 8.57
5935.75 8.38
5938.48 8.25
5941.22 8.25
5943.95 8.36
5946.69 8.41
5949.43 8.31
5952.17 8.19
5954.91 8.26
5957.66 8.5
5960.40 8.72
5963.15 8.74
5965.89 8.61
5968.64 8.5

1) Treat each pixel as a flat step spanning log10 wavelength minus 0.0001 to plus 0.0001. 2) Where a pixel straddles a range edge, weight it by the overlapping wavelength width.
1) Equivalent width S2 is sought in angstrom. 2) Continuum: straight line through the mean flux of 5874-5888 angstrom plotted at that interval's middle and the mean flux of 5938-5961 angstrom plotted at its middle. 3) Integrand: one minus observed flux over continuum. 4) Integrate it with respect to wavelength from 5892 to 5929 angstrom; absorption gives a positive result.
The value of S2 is 2.7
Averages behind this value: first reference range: 8.41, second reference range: 8.35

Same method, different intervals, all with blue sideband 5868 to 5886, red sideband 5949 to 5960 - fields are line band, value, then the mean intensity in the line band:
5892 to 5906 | 2.78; 6.91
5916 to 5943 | 0.30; 8.38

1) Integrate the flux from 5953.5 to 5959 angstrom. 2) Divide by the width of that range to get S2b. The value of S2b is 8.37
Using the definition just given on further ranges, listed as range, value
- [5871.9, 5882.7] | 8.94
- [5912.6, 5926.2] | 8.29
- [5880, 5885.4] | 8.23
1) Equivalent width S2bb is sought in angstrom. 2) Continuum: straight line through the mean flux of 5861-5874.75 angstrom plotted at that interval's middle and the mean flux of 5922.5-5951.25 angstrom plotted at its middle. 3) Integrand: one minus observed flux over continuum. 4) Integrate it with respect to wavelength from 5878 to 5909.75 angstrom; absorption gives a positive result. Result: 4.6 angstrom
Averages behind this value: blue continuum 8.83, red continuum 8.4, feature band 7.4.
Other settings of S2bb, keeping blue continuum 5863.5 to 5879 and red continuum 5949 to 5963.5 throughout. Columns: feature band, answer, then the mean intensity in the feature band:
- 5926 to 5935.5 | 0.0 angstrom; 8.56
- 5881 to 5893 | 2.1 angstrom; 7.31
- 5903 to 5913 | 0.8 angstrom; 8.07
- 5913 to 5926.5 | 0.6 angstrom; 8.3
